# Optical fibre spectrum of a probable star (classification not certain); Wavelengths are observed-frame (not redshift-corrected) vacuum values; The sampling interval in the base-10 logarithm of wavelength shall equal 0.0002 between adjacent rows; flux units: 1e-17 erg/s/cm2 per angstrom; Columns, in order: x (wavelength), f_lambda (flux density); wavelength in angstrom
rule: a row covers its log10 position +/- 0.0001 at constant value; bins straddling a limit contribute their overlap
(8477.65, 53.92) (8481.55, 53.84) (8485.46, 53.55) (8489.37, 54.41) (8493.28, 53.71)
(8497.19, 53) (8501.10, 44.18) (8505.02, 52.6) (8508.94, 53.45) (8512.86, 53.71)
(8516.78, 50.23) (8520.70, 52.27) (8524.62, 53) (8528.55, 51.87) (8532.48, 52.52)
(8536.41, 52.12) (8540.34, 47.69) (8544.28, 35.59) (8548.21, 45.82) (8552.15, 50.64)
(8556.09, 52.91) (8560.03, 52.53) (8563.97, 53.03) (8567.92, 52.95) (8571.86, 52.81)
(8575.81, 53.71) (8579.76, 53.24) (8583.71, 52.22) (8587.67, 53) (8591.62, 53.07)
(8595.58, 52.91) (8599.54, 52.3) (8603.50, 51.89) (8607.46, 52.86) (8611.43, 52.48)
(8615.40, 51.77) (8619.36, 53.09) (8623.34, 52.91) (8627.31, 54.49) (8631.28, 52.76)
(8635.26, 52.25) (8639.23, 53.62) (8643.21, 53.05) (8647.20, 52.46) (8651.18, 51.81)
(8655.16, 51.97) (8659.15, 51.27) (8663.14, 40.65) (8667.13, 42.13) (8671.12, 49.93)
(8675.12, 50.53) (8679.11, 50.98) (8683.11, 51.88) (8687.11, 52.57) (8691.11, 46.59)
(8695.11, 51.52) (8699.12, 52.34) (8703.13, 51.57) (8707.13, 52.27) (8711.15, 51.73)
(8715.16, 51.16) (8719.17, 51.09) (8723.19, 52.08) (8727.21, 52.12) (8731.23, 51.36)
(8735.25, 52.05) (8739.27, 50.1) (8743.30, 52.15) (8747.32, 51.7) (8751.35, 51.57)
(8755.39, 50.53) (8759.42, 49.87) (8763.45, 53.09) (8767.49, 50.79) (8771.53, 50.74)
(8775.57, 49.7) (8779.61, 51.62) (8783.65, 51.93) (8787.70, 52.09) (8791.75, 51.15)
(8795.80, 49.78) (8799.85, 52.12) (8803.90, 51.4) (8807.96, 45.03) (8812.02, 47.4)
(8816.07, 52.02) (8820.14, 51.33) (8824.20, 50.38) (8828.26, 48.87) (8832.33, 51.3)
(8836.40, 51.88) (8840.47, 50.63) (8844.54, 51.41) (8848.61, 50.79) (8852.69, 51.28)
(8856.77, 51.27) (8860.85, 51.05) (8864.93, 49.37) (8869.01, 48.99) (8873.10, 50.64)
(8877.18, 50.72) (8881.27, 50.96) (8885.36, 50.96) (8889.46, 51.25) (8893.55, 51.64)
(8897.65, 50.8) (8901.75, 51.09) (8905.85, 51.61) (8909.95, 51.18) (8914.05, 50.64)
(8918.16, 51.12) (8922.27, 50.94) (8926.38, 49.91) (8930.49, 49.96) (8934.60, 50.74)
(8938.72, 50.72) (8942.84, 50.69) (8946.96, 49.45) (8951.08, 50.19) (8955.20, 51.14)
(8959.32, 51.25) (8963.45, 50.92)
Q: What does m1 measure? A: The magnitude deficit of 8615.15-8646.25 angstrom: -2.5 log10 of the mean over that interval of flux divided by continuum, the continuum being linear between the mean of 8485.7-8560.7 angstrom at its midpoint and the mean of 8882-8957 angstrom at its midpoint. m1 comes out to -0.05 mag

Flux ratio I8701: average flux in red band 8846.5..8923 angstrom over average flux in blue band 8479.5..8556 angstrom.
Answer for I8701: 1.00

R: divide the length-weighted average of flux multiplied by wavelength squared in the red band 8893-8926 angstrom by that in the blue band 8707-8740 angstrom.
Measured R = 1.03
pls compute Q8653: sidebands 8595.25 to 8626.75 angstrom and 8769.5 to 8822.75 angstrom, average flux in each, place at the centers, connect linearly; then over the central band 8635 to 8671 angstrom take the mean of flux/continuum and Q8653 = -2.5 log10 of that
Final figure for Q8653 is 0.05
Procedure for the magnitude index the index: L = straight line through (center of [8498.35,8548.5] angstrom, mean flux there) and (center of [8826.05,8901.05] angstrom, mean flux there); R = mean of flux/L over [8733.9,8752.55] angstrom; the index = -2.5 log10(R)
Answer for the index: -0.02 mag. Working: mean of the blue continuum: 49.8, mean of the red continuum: 50.8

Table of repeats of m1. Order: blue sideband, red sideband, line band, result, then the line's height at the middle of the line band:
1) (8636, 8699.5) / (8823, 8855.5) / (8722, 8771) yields -0.02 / 50.5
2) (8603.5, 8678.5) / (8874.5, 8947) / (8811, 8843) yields 0.01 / 50.9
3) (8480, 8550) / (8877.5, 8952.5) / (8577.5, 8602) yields -0.04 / 50.7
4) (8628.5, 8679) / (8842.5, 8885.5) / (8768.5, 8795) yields -0.01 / 50.5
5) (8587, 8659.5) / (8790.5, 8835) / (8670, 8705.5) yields 0.02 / 51.8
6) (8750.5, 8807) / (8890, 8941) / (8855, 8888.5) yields 0.01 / 50.9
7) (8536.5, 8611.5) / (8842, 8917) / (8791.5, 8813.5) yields 0.03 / 50.9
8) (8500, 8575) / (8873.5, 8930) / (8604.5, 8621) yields -0.04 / 50.7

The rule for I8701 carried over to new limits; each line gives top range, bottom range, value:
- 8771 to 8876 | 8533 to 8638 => 0.98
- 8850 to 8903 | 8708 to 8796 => 0.99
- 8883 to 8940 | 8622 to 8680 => 1.00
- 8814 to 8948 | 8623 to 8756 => 0.99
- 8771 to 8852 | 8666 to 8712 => 1.00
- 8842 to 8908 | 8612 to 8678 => 1.00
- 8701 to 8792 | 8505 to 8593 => 1.00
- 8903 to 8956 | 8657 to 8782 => 1.00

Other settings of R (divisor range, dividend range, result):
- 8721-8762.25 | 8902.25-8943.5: 1.03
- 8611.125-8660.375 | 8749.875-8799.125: 1.00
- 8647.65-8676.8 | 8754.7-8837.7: 1.08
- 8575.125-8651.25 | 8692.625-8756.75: 1.00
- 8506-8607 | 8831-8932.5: 1.06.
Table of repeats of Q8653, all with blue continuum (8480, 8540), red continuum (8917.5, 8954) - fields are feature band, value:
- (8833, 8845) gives -0.01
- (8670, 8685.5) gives 0.01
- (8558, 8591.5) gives -0.02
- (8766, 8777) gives 0.01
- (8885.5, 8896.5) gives -0.01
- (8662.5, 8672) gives 0.17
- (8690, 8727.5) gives 0.00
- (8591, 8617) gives -0.01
